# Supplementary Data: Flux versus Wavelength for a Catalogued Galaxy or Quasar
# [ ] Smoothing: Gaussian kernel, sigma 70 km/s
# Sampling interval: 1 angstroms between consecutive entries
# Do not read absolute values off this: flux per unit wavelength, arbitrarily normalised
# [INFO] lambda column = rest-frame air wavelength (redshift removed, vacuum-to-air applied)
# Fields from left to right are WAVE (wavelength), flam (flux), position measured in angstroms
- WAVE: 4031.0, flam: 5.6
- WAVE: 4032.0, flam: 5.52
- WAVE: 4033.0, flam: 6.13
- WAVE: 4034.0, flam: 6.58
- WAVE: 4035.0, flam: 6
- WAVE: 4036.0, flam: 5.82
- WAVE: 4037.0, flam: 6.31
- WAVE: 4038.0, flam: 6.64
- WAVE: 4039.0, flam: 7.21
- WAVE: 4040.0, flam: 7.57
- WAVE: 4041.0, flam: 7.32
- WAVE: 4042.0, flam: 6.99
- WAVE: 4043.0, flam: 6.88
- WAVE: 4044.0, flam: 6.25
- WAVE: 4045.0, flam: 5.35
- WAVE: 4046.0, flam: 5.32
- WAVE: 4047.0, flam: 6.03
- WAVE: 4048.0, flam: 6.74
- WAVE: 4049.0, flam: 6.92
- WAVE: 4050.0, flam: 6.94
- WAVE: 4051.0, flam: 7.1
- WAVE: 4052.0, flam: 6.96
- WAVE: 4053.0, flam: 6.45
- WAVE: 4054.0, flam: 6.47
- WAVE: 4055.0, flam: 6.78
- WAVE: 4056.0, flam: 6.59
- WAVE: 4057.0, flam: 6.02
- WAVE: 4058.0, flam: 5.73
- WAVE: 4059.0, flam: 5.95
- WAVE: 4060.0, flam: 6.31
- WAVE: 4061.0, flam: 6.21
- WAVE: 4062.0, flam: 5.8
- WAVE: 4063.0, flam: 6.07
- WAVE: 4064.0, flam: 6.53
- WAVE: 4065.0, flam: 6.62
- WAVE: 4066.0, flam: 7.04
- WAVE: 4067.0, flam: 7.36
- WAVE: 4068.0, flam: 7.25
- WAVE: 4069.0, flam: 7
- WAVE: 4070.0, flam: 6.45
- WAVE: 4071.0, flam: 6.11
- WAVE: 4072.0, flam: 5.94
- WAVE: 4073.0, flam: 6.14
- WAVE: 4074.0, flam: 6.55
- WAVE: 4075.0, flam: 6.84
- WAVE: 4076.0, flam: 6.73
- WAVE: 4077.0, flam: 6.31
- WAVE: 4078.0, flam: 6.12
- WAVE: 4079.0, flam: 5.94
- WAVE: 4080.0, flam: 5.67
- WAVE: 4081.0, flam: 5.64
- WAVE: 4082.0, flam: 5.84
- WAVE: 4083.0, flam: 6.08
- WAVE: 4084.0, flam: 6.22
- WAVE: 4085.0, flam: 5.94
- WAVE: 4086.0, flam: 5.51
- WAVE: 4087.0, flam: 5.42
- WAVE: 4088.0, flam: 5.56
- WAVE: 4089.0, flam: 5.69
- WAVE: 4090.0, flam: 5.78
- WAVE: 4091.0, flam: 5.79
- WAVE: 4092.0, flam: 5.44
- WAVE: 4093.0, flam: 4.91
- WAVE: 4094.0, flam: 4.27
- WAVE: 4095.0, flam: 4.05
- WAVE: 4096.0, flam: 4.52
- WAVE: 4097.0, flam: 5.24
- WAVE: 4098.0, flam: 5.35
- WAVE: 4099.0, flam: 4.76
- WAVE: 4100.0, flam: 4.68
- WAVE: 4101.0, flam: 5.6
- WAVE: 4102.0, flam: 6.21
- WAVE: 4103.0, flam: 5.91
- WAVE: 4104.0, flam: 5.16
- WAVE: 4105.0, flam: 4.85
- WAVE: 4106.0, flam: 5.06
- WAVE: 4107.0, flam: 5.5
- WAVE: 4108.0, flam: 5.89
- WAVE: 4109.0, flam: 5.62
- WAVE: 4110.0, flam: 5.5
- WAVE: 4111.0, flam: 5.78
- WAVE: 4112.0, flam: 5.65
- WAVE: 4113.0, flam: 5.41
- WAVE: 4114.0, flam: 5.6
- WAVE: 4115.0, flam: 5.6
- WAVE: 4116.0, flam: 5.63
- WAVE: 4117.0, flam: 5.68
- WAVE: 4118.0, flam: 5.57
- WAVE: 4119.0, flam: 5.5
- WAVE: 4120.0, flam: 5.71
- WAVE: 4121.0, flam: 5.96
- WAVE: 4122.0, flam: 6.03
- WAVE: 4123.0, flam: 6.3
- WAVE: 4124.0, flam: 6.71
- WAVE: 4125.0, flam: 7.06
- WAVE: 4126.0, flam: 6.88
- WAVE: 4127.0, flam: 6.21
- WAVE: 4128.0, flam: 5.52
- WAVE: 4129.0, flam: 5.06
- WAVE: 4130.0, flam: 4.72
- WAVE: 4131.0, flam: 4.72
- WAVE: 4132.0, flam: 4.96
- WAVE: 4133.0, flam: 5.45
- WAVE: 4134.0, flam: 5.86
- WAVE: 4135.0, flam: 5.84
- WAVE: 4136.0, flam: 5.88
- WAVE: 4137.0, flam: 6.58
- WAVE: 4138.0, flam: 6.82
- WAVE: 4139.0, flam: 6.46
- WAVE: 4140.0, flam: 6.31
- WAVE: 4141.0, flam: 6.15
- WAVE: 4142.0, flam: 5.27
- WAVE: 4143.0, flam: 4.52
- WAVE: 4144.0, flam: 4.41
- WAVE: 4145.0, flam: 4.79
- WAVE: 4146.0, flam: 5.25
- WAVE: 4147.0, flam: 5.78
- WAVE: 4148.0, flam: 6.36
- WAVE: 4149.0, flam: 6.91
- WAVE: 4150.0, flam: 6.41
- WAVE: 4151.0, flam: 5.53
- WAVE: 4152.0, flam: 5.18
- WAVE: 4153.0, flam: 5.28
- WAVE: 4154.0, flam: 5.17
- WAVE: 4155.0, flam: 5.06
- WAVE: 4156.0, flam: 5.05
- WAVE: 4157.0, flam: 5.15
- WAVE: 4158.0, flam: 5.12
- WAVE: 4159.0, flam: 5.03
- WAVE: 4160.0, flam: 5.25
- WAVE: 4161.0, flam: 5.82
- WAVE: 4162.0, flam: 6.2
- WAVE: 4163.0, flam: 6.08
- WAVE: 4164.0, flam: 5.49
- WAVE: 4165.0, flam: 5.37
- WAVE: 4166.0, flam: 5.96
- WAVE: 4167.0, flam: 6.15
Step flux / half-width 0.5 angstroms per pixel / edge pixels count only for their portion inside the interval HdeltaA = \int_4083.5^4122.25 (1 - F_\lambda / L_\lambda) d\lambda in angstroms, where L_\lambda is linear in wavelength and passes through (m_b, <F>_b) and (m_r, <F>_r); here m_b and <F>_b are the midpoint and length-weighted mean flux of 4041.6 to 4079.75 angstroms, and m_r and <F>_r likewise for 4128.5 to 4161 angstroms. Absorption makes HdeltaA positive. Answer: 3.4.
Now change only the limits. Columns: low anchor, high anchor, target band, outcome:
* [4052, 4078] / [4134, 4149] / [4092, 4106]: 2.5 angstroms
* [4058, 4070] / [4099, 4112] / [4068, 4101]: 1.6 angstroms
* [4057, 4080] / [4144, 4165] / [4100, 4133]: 1.3 angstroms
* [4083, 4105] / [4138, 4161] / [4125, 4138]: -0.7 angstroms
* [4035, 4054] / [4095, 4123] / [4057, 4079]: -0.9 angstroms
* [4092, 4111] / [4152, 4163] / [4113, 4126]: -1.8 angstroms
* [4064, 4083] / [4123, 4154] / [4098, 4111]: 1.5 angstroms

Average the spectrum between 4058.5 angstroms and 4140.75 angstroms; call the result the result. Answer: 5.83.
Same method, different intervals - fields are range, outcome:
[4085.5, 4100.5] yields 5.13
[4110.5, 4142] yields 5.85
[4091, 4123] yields 5.4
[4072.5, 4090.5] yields 6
